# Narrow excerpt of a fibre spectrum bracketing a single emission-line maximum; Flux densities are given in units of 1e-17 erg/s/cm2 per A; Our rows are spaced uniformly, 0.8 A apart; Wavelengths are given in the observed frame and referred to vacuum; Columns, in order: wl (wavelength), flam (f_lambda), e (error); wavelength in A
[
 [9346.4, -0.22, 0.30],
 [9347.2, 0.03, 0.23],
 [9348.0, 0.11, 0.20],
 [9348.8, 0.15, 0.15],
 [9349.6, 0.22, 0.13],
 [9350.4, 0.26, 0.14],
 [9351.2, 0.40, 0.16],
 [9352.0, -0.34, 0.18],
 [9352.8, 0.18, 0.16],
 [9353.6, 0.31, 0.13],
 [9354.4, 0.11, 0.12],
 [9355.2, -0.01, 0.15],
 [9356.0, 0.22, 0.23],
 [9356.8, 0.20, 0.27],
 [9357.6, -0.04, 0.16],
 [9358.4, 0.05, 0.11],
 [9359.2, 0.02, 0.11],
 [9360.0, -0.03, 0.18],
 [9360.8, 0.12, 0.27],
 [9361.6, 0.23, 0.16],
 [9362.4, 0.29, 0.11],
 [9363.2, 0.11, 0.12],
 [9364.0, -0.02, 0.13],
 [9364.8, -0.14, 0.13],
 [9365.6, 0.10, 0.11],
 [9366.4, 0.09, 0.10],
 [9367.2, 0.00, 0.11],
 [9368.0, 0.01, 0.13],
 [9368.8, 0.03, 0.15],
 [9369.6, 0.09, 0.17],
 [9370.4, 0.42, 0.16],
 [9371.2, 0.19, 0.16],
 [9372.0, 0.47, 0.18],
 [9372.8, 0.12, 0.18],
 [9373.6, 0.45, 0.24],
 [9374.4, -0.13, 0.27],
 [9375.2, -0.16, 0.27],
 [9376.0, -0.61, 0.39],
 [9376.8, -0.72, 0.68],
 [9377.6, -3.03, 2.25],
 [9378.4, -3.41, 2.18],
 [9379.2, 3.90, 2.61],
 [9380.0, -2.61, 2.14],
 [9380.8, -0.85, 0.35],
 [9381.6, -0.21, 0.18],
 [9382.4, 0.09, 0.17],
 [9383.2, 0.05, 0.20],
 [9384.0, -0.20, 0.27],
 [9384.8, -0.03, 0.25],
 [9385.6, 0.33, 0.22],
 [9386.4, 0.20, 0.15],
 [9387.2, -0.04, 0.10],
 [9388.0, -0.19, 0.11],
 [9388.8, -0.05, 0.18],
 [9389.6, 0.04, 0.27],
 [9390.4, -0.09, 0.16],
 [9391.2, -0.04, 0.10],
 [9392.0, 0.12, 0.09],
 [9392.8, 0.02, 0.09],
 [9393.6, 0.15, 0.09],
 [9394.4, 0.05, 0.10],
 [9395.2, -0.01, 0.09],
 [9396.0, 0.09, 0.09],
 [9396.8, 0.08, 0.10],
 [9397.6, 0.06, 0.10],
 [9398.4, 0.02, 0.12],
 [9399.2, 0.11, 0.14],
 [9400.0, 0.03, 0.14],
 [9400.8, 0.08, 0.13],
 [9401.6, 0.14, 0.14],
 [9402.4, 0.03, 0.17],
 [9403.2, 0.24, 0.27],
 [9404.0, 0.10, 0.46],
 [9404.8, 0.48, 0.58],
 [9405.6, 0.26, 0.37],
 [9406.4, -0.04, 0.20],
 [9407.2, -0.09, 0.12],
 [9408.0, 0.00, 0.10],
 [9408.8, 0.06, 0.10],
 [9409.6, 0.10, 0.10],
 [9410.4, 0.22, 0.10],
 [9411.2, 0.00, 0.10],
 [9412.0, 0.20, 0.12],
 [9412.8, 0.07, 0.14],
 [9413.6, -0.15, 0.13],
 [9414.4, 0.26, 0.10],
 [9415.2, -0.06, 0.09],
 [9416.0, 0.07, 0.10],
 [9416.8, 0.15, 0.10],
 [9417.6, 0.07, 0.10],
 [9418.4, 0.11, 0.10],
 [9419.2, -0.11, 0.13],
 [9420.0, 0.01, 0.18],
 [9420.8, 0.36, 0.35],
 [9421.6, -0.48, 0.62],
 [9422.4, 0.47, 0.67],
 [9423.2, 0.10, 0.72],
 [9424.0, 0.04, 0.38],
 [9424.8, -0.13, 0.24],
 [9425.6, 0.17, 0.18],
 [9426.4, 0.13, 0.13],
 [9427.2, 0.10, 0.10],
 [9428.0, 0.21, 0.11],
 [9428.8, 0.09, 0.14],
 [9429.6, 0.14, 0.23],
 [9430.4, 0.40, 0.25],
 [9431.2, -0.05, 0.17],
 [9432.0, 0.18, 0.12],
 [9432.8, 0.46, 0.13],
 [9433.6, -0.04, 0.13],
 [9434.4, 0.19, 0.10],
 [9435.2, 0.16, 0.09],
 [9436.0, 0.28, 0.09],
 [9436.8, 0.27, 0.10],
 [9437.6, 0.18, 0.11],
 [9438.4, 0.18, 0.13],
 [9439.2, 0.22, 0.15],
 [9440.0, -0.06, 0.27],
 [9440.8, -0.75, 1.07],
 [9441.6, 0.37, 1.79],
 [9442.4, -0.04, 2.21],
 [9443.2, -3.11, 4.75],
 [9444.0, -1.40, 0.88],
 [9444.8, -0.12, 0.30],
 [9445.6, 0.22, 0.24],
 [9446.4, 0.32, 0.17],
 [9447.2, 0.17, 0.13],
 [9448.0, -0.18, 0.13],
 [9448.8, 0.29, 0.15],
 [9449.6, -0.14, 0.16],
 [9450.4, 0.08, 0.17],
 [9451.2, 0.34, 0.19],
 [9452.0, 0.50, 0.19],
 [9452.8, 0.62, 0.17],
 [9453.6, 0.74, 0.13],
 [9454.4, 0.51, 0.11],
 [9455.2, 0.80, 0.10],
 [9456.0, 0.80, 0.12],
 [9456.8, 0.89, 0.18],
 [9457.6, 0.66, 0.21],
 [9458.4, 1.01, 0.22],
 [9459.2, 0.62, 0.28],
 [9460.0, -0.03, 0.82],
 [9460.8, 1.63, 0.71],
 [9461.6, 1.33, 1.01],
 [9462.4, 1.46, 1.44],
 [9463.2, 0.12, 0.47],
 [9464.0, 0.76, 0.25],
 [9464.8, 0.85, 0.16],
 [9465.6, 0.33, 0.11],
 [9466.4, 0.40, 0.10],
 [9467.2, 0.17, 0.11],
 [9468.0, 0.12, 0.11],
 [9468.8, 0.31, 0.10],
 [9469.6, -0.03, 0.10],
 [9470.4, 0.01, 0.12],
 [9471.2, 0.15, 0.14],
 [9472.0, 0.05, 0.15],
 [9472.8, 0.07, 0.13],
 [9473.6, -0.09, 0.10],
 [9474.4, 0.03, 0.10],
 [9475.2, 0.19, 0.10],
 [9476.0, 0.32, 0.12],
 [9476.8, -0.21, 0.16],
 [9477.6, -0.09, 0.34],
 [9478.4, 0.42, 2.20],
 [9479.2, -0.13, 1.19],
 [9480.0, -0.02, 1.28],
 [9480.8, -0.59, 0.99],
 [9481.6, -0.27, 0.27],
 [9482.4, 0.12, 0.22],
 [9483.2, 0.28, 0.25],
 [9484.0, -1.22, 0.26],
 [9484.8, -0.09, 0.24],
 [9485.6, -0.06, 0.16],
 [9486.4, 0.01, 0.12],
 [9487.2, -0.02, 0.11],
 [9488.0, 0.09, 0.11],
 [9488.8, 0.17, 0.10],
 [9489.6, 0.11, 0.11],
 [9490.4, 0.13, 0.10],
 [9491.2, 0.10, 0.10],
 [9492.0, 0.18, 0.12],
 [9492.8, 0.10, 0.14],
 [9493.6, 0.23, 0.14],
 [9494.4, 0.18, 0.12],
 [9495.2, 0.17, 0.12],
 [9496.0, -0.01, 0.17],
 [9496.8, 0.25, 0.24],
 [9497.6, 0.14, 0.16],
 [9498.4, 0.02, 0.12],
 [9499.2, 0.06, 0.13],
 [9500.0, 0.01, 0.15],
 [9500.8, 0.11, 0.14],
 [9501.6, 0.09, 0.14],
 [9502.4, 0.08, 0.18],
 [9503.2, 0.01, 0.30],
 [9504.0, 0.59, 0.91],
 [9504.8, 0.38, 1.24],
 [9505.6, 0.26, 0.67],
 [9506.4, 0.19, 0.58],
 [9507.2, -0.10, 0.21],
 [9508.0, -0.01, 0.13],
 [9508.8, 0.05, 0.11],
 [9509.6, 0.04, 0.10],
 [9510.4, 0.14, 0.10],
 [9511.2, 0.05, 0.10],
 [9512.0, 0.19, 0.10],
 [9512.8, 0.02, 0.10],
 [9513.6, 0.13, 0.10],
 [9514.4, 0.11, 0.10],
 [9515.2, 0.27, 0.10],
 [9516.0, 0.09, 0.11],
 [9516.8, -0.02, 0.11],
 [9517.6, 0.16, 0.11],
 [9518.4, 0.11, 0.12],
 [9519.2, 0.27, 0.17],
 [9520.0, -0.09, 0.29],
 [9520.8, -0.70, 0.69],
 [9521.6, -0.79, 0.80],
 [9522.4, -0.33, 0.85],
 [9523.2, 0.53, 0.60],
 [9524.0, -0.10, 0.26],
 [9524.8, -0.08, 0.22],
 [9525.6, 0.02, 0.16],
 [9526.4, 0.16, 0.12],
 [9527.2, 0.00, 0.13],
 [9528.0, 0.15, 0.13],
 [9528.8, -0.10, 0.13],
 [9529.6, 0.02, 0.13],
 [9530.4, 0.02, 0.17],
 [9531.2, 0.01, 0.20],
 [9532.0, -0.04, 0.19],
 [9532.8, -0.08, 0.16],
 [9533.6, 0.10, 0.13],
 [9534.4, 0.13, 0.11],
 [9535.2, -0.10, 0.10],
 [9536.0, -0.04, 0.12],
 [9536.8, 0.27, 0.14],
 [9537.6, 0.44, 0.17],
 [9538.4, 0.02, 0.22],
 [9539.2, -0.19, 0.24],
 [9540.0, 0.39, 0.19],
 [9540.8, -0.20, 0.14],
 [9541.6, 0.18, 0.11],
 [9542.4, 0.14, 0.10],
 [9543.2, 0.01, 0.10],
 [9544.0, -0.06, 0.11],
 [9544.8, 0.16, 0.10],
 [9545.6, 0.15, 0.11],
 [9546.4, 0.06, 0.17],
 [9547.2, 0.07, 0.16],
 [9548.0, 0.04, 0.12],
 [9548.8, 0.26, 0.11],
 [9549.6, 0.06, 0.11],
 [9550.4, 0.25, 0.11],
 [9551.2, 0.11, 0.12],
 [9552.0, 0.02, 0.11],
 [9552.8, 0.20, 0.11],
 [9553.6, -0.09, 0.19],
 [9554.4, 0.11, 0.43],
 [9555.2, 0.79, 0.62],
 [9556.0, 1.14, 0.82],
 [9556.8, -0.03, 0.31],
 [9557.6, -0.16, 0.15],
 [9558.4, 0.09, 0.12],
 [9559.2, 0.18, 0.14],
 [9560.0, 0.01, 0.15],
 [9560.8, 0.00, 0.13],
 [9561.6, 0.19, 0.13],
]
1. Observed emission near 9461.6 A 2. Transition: [O II] 3727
